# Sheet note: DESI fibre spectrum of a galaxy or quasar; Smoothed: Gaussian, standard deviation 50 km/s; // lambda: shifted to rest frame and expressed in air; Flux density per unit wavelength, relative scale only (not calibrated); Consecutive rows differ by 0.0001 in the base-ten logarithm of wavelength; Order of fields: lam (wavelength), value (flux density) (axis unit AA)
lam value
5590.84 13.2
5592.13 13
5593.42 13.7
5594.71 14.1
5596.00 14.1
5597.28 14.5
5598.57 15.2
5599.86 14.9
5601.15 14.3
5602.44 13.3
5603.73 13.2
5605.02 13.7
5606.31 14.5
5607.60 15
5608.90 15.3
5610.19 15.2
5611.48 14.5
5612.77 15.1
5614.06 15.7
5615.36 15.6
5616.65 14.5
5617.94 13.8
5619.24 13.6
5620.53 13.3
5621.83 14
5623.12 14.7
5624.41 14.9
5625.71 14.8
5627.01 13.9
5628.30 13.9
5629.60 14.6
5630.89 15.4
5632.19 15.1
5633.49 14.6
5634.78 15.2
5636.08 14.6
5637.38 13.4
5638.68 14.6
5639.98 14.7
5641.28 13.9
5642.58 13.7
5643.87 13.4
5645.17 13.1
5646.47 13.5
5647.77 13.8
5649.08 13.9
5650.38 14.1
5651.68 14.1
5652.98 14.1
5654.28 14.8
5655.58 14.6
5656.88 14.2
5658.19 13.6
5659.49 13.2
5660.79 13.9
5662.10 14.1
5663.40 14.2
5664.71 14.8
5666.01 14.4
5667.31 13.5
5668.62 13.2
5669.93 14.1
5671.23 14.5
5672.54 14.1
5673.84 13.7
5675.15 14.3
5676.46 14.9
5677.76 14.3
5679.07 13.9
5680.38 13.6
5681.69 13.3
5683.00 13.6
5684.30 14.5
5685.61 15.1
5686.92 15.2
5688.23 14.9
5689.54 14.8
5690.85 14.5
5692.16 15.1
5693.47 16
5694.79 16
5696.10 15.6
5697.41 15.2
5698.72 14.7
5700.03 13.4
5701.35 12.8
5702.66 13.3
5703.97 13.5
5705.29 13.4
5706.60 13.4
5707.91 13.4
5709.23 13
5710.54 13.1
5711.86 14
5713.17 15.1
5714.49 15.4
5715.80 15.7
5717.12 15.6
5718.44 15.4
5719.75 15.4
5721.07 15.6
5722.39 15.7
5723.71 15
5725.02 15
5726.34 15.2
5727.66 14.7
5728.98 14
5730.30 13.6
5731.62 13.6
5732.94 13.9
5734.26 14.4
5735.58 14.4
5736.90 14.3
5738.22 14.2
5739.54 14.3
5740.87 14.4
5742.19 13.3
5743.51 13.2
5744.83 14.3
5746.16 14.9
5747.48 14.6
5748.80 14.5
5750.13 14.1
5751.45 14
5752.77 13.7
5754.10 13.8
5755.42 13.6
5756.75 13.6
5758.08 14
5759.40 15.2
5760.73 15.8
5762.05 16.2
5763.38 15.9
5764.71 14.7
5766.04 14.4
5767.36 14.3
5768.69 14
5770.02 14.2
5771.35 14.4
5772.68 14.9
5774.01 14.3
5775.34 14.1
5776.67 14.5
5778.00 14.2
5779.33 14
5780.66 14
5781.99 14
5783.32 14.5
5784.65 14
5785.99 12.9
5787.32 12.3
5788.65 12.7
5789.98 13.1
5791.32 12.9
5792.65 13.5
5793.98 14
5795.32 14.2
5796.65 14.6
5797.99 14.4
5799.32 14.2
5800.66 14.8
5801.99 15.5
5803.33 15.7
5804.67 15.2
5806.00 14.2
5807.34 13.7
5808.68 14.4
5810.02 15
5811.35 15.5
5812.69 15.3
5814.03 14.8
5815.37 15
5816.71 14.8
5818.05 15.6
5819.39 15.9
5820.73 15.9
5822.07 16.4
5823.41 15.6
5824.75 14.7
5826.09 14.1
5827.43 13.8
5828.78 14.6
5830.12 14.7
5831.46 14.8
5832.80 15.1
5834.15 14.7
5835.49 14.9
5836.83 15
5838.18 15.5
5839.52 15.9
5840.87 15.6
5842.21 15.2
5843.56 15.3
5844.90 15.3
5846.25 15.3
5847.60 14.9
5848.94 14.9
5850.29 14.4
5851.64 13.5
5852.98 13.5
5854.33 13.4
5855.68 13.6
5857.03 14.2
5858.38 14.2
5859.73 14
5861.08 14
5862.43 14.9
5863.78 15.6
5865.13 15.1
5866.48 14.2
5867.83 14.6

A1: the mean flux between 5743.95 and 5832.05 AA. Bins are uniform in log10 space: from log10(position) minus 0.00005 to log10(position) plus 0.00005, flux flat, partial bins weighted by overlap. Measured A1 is 14.5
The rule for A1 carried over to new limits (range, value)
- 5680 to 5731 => 14.5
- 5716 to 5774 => 14.5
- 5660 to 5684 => 14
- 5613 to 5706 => 14.3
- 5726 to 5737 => 14.2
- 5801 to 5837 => 15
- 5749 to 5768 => 14.5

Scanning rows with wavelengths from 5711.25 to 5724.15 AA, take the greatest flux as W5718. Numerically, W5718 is 15.7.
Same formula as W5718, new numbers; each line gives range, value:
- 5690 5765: 16.2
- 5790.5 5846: 16.4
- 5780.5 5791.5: 14.5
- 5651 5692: 15.2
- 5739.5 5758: 14.9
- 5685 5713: 16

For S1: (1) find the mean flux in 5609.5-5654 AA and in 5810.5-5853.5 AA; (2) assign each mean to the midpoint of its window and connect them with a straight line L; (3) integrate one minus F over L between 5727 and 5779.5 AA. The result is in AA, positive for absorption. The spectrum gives 1.6 AA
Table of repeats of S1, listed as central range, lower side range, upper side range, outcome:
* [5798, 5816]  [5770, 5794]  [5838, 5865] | -0.95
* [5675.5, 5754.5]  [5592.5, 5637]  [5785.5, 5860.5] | 0.75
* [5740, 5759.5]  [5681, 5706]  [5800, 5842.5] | 0.90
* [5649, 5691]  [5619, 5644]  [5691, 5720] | 0.66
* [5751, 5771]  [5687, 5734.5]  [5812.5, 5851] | 0.38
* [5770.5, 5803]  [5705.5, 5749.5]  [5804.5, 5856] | 1.48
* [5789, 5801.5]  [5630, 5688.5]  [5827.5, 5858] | 0.53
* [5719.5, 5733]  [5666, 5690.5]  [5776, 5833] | -0.38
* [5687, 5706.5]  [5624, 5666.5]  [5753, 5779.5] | -0.23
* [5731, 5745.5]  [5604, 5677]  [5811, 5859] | 0.55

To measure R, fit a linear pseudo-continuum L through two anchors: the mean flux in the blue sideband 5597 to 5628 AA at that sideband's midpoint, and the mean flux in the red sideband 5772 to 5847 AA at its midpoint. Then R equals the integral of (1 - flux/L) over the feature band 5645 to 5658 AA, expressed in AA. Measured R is 0.4 AA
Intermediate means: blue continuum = 14.5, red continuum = 14.6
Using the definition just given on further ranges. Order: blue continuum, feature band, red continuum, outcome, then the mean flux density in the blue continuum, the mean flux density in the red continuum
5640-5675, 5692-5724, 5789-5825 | -0.8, 14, 14.8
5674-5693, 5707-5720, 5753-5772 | -0.1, 14.4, 14.6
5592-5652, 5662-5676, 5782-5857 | 0.3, 14.3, 14.6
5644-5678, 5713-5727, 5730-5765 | -1.1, 14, 14.3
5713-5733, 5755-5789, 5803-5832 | 1.6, 15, 15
